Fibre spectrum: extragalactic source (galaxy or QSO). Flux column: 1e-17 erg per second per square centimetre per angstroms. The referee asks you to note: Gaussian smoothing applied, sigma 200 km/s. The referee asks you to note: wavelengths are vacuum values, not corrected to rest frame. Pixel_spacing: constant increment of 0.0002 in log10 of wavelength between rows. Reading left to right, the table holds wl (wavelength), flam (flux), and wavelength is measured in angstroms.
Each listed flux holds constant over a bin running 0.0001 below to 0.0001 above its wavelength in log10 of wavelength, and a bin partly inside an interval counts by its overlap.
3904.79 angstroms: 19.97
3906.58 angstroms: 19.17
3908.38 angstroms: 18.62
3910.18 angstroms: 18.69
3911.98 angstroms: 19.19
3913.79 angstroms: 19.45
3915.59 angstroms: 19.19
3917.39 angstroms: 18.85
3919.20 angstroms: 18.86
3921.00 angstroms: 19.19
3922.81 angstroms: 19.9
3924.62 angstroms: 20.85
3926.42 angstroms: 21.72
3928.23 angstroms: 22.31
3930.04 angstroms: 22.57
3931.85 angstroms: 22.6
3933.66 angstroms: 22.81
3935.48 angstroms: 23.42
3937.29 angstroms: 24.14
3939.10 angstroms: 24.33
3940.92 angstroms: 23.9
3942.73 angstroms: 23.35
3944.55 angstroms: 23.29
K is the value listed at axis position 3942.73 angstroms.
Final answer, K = 23.35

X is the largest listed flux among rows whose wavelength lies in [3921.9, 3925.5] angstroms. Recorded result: 20.85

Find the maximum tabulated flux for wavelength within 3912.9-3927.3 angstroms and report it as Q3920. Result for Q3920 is 21.72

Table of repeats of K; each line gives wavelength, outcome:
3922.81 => 19.9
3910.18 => 18.69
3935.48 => 23.42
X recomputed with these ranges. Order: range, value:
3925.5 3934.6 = 22.81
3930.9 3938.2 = 24.14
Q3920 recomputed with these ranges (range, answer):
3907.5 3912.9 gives 19.19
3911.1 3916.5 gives 19.45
